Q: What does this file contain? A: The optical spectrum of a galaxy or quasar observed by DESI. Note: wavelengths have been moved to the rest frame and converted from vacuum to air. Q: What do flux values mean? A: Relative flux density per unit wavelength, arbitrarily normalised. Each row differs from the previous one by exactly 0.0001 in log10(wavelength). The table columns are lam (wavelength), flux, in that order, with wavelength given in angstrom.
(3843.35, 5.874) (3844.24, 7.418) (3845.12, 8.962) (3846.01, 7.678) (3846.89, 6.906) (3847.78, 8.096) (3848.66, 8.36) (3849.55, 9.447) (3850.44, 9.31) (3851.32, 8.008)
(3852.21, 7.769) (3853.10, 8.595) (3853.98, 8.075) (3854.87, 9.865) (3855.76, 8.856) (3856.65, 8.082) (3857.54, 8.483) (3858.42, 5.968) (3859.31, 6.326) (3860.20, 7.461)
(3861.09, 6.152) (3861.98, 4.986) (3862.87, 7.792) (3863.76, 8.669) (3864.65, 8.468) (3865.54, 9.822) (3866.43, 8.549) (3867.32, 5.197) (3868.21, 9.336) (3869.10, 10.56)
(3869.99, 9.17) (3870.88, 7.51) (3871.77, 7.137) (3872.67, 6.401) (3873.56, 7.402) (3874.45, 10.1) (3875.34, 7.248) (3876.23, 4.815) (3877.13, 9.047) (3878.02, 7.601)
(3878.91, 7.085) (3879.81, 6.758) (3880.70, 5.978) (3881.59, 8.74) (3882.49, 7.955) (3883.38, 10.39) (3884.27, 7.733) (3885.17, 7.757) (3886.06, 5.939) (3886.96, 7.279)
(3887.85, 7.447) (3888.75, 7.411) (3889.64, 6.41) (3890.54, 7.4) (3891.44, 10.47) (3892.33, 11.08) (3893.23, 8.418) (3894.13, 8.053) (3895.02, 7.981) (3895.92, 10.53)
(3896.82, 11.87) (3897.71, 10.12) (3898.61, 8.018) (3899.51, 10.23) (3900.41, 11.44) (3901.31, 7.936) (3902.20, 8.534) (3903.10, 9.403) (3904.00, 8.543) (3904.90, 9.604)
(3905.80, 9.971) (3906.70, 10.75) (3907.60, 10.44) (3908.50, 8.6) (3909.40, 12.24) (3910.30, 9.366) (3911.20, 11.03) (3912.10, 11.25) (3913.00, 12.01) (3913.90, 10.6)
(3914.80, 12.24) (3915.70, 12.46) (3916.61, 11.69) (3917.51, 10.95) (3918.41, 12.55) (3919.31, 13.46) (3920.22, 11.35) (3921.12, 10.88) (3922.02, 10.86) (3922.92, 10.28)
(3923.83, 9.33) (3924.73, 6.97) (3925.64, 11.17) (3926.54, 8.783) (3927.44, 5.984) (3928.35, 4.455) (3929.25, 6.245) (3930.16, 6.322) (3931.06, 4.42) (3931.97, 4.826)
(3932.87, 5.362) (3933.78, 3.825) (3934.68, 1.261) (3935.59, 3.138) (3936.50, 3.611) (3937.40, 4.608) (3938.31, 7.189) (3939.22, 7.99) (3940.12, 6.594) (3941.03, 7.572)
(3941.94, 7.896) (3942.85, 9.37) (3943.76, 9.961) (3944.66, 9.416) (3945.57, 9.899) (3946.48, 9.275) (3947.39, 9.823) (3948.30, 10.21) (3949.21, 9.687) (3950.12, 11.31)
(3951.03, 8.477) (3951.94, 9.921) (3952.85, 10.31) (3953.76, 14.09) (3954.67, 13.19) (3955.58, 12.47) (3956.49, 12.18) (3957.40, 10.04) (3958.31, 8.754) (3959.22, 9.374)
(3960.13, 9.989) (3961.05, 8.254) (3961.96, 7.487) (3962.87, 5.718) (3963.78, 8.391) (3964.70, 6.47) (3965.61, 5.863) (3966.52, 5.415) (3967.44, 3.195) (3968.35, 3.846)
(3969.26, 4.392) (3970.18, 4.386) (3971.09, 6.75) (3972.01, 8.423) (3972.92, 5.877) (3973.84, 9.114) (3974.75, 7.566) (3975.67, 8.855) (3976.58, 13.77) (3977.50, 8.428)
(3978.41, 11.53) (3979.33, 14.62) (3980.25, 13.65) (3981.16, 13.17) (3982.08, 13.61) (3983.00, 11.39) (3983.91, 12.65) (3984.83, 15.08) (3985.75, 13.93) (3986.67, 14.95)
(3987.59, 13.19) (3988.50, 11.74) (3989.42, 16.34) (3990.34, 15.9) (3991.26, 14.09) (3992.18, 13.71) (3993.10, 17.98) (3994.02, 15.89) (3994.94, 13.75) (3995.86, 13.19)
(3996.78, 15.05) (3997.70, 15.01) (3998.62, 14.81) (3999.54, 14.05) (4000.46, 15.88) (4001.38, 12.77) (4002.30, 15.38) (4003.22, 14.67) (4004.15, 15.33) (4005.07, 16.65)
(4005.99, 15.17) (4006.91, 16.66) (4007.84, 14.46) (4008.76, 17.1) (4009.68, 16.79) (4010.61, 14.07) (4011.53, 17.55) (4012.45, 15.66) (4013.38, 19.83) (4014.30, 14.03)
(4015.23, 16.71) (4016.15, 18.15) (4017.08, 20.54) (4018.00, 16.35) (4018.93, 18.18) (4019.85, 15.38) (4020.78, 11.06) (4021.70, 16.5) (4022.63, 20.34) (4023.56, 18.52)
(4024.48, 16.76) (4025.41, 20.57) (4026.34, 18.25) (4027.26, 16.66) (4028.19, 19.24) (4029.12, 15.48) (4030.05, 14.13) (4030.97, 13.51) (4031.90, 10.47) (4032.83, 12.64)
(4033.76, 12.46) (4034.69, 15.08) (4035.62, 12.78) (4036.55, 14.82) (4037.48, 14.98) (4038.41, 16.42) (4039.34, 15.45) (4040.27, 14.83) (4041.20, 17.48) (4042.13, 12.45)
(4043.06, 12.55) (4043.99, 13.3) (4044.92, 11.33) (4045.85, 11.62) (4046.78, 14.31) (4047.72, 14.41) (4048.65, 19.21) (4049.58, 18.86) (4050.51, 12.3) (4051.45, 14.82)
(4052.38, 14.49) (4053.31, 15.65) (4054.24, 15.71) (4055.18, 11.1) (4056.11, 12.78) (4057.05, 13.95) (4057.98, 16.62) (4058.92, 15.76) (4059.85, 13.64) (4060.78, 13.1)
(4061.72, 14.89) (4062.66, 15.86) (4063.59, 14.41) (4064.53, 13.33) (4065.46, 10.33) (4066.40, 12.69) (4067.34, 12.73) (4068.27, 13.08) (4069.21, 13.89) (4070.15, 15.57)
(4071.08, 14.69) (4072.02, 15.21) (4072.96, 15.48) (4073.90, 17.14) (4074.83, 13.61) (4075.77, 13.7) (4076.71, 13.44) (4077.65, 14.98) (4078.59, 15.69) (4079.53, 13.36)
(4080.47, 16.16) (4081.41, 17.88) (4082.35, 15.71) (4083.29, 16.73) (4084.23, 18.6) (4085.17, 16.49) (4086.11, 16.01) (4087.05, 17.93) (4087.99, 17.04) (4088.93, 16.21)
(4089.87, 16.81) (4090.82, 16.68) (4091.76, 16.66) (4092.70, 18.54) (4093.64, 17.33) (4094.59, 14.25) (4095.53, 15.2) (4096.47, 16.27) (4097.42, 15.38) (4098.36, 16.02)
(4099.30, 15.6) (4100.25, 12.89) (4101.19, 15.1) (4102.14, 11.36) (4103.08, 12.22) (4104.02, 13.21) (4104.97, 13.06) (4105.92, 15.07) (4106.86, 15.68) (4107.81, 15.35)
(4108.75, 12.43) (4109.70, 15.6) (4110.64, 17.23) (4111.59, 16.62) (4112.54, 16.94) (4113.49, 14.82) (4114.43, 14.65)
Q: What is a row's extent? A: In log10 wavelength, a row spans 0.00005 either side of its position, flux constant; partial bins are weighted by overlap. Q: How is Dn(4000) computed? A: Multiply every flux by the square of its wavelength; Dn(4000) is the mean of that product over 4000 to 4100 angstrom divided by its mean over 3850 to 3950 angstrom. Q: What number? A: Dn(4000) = 1.96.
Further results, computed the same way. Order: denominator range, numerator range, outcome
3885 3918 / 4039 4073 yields 1.60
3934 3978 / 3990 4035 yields 2.00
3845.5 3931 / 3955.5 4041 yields 1.61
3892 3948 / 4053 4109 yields 1.83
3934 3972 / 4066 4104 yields 2.05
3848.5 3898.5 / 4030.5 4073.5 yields 1.91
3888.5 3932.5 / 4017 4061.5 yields 1.70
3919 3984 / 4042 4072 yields 1.74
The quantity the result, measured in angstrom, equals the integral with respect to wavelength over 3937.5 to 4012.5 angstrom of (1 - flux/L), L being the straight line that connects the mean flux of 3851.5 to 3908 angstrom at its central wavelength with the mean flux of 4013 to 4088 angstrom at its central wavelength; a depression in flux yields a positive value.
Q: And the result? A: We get 5.7 angstrom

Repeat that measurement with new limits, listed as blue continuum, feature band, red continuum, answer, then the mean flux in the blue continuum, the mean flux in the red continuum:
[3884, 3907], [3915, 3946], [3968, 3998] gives 6.2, 8.85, 11.9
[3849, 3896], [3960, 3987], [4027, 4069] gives 5.7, 7.96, 14.2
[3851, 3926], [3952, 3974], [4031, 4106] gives 6.2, 8.94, 14.7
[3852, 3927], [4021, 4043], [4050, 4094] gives -2.9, 8.95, 15.1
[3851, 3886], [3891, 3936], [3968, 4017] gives 2.8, 7.82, 13.4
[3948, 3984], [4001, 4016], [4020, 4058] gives -3.9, 9.28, 15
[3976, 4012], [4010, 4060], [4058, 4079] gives -3.5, 14.4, 14.3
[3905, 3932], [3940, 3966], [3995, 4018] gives 5.8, 9.79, 15.8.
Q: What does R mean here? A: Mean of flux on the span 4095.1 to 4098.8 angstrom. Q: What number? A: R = 15.7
